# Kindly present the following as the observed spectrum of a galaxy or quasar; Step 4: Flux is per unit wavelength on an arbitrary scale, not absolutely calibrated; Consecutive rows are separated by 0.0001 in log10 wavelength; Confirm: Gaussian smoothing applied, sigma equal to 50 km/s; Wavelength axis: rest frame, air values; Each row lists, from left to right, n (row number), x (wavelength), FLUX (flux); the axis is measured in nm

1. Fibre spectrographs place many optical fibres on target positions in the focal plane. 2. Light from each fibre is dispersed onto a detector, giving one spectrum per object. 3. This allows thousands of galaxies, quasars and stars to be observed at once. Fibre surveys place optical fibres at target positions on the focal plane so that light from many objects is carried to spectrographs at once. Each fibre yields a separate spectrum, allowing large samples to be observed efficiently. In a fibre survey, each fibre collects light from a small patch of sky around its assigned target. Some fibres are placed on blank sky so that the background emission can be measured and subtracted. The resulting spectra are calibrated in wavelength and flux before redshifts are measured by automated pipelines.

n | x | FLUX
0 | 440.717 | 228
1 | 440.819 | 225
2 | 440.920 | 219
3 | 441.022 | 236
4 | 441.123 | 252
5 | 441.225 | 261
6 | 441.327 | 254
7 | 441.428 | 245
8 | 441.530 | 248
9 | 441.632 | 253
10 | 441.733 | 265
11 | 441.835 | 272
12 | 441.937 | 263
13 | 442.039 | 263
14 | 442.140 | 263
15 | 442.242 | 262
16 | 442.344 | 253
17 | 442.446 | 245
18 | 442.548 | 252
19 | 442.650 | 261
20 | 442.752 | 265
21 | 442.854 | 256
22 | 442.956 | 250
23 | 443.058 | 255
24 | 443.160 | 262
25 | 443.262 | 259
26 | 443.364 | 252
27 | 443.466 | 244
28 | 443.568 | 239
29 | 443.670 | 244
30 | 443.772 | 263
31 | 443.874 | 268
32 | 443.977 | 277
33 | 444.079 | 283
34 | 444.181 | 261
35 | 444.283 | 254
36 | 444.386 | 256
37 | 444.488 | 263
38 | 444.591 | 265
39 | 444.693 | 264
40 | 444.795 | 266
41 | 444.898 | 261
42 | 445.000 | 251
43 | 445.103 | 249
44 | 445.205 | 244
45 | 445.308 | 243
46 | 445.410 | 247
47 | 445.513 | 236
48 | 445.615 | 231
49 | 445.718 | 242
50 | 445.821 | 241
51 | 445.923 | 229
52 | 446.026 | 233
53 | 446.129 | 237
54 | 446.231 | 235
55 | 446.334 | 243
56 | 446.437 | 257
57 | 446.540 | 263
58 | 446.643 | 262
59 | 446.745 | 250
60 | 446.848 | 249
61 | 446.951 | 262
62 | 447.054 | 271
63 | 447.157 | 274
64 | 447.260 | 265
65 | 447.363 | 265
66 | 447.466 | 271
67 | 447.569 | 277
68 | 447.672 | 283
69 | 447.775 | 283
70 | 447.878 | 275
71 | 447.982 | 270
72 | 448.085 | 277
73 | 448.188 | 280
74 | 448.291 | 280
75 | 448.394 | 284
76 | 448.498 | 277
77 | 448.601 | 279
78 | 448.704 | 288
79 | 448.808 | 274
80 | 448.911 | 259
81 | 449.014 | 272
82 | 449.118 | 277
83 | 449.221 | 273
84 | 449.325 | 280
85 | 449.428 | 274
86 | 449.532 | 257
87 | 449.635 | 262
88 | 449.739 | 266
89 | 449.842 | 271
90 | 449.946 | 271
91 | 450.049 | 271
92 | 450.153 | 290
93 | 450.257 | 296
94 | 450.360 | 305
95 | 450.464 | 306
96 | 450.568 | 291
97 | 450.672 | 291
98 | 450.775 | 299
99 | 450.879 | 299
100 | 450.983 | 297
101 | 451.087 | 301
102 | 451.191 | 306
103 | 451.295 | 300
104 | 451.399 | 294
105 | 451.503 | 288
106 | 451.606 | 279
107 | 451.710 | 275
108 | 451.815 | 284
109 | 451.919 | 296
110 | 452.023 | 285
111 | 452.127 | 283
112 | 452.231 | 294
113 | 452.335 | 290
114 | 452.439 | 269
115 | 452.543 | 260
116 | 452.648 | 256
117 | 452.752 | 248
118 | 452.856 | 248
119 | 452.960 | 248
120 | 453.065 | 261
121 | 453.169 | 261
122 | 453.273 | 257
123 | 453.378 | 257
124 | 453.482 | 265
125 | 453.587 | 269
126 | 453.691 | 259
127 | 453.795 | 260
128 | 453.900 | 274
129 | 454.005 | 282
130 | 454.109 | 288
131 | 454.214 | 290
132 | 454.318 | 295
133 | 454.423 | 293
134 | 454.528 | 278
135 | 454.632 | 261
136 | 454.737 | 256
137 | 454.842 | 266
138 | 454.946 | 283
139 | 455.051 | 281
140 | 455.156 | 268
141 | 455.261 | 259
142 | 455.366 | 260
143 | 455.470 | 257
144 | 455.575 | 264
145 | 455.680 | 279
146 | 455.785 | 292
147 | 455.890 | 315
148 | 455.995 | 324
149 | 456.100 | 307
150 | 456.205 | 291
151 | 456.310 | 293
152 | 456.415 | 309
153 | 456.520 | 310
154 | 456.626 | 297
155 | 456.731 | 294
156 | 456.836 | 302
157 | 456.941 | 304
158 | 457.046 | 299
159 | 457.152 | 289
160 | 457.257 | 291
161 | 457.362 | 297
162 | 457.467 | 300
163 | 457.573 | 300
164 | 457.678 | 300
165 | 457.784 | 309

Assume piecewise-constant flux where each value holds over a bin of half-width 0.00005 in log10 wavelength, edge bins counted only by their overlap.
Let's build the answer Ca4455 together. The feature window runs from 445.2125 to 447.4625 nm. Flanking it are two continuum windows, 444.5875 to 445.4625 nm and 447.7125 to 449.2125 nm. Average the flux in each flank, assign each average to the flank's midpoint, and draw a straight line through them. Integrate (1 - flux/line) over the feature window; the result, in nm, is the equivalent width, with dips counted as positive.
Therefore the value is 0.11 nm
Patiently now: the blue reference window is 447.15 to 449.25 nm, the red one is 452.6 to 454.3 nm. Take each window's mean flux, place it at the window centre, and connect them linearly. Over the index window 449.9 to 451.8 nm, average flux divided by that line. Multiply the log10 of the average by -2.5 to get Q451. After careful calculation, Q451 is -0.085 mag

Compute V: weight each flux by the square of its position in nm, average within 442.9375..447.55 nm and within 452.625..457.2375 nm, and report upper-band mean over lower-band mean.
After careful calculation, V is 1.14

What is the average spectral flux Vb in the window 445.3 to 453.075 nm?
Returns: 271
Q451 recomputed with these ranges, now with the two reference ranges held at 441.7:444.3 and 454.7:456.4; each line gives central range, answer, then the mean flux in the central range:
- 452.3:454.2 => 0.05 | 264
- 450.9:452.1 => -0.06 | 291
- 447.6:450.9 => -0.04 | 280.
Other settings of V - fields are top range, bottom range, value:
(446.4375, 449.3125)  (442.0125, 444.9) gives 1.07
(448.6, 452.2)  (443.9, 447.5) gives 1.14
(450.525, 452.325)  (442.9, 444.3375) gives 1.17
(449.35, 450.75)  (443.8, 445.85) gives 1.13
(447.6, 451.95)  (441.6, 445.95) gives 1.14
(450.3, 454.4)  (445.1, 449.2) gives 1.10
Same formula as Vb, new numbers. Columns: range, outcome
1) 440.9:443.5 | 255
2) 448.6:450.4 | 276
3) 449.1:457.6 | 282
